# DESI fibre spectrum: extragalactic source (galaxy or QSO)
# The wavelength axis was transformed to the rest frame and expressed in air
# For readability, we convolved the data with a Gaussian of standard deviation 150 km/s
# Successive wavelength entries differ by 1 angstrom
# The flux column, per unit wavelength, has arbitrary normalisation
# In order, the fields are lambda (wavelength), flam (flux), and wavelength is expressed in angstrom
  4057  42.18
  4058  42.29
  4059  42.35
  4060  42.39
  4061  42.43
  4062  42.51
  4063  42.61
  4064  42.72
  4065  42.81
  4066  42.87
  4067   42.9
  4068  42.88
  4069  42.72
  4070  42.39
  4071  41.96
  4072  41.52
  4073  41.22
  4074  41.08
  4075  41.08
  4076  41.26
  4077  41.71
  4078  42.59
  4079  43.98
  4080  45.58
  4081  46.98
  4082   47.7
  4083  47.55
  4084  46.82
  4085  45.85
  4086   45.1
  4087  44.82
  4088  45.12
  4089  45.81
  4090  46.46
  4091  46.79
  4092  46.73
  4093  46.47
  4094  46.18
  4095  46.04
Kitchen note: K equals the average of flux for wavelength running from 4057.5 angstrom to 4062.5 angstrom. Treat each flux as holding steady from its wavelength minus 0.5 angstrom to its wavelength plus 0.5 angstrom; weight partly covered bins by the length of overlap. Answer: 42.4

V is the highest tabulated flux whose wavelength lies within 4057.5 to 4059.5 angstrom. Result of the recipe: 42.35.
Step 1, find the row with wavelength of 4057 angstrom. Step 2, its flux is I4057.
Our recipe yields 42.18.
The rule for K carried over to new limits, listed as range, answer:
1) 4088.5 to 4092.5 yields 46.4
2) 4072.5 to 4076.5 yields 41.2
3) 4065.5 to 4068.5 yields 42.9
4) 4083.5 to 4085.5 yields 46.3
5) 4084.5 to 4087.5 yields 45.3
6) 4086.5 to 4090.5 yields 45.6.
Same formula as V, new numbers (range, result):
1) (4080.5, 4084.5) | 47.7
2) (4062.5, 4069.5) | 42.9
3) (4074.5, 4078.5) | 42.59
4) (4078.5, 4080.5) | 45.58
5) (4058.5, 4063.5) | 42.61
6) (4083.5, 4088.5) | 46.82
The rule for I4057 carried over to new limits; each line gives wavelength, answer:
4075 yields 41.08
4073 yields 41.22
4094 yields 46.18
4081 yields 46.98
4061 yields 42.43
